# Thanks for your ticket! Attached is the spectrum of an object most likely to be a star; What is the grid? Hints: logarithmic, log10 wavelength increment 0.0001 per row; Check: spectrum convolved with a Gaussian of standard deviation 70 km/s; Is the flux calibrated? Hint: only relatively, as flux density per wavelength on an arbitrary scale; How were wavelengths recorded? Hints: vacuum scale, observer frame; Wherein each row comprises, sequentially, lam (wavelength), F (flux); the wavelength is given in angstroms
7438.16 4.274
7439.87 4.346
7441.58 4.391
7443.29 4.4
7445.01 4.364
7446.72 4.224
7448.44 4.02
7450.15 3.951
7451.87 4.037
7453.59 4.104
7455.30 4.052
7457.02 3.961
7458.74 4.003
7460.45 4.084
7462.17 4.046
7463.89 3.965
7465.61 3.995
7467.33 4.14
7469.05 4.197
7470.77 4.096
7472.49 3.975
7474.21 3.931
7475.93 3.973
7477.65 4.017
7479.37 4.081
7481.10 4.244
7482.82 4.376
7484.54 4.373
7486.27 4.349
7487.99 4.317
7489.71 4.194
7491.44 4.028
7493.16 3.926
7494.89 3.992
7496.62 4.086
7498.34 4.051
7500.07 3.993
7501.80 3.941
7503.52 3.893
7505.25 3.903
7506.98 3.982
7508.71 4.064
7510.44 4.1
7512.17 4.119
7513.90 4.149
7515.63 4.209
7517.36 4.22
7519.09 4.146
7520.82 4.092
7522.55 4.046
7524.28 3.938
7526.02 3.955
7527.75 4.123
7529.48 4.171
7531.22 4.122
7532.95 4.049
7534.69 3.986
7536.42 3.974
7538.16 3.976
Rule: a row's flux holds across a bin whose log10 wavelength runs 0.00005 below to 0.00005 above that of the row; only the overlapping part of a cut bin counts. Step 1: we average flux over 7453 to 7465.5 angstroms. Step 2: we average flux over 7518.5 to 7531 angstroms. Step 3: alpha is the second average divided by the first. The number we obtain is 1.0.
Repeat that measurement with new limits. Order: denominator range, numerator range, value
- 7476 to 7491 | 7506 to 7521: 0.98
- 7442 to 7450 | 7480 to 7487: 1.02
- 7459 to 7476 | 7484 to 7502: 1.02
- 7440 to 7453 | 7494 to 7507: 0.95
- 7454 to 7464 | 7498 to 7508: 0.98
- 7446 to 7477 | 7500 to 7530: 1.00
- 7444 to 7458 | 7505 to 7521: 1.00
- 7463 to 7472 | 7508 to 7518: 1.02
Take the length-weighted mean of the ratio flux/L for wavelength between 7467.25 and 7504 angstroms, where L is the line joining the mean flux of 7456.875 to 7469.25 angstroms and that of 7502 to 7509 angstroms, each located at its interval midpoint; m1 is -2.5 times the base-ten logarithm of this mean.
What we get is -0.03 mag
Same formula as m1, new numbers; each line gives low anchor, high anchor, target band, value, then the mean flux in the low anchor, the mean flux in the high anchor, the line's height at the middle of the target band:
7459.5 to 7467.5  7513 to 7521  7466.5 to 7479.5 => 0.00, 4.04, 4.17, 4.06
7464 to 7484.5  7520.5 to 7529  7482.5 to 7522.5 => -0.01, 4.1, 4.03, 4.06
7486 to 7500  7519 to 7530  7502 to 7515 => 0.01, 4.1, 4.06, 4.08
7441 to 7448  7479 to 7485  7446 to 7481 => 0.07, 4.32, 4.28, 4.3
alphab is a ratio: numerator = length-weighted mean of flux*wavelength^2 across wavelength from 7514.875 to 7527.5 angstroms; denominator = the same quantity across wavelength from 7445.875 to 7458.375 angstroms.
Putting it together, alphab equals 1.0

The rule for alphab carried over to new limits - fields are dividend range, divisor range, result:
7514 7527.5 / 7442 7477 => 1.02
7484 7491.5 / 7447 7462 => 1.07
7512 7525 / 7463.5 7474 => 1.03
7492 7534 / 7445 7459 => 1.01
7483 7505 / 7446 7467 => 1.03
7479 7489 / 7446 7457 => 1.07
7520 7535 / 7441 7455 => 0.99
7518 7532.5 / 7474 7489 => 0.98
